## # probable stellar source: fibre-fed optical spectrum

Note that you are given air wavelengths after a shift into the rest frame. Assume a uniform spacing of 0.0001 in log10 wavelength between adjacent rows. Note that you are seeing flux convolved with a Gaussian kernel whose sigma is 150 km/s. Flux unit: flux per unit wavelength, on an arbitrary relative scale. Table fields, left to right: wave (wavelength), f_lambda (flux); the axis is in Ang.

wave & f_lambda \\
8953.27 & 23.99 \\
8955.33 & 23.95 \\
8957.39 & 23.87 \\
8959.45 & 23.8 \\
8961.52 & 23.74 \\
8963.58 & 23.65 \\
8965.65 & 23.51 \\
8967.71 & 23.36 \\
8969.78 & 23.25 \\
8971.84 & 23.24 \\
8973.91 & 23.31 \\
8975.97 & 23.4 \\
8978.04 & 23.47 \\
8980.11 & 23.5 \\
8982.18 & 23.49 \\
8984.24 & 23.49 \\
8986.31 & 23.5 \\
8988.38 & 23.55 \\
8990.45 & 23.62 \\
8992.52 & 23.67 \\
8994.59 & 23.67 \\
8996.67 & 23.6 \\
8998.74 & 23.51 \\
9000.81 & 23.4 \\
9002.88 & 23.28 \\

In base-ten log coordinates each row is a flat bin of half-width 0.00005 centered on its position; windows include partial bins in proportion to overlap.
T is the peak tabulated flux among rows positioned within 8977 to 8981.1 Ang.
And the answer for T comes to 23.5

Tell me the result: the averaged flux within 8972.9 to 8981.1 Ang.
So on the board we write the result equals 23.4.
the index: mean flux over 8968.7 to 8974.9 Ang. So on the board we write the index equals 23.3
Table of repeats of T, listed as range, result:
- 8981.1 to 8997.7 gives 23.67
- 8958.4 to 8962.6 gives 23.8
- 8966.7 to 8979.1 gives 23.47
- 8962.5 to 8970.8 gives 23.65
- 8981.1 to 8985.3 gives 23.49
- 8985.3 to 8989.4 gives 23.55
